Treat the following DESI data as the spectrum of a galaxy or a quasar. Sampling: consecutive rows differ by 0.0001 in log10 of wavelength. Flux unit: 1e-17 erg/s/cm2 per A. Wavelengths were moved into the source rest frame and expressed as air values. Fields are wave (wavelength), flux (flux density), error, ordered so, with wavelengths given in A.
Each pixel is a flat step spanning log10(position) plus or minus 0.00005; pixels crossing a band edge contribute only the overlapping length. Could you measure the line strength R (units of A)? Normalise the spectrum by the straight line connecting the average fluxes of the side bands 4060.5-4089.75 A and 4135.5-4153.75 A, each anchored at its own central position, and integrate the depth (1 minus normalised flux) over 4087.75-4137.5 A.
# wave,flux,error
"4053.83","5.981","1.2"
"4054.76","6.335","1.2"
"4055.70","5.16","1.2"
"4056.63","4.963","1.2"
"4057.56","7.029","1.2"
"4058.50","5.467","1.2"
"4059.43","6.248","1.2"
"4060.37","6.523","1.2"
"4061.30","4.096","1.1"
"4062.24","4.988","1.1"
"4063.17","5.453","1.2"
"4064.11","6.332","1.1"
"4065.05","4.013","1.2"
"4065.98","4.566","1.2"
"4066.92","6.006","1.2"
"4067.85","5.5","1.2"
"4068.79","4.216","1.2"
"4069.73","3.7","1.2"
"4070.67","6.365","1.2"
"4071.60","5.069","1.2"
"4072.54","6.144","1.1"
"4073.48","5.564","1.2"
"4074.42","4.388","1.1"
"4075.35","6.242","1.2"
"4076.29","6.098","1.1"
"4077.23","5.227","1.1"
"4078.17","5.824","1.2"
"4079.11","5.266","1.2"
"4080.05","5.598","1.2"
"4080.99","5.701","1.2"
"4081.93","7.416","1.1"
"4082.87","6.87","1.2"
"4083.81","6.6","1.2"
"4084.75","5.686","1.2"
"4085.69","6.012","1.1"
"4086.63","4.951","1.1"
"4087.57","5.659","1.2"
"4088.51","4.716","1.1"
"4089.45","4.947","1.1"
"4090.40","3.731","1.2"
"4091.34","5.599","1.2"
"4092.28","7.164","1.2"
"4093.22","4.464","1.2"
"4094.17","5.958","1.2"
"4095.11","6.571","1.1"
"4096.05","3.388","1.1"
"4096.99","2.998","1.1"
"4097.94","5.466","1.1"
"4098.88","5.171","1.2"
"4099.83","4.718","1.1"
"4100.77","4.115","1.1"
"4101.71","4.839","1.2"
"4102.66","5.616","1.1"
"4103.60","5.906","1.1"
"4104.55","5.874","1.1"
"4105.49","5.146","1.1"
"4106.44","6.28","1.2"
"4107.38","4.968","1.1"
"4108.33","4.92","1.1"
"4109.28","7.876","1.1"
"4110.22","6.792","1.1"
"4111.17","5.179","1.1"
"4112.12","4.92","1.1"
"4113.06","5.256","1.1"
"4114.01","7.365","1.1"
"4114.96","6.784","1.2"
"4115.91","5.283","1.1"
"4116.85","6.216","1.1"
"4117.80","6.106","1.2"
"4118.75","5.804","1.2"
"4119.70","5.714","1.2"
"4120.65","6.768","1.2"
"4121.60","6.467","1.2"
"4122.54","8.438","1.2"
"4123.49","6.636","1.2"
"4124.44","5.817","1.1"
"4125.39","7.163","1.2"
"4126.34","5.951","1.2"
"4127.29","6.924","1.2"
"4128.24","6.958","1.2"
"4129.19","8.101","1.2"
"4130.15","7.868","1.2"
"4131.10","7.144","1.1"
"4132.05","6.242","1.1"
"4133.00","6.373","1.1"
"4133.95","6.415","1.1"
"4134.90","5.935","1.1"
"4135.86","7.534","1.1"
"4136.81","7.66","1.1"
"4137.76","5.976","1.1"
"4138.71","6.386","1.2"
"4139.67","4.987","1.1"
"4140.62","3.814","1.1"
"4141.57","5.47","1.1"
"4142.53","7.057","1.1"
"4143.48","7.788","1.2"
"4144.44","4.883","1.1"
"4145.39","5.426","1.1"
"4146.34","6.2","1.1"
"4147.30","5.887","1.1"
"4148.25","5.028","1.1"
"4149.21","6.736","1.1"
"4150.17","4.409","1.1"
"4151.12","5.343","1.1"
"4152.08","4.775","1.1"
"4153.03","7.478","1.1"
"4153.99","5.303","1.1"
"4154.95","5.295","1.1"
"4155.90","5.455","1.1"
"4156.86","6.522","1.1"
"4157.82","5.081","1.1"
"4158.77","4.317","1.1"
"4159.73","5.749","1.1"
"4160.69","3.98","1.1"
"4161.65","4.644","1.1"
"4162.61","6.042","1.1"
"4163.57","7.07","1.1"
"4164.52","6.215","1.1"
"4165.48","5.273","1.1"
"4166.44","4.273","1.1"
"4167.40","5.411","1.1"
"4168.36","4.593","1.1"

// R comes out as -2.1 A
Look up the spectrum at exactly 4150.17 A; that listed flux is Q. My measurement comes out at 4.409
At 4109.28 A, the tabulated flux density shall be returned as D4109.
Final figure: 7.876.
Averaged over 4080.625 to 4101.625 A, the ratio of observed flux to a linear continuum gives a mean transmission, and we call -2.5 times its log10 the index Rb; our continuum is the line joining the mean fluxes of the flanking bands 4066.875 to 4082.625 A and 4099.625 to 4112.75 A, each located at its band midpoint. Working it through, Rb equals 0.04 mag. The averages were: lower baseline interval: 5.56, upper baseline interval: 5.53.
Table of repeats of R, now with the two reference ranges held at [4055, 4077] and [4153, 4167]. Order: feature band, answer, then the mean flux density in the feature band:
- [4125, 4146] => -3.9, 6.45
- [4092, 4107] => 0.6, 5.2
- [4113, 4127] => -2.6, 6.43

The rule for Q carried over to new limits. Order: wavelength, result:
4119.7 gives 5.714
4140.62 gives 3.814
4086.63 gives 4.951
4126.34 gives 5.951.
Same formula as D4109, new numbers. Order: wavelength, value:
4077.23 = 5.227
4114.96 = 6.784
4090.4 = 3.731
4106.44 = 6.28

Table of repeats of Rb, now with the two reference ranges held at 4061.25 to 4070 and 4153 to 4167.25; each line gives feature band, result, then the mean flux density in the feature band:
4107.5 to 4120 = -0.153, 5.99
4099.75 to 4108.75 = -0.023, 5.27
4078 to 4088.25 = -0.179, 5.94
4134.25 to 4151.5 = -0.110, 5.93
